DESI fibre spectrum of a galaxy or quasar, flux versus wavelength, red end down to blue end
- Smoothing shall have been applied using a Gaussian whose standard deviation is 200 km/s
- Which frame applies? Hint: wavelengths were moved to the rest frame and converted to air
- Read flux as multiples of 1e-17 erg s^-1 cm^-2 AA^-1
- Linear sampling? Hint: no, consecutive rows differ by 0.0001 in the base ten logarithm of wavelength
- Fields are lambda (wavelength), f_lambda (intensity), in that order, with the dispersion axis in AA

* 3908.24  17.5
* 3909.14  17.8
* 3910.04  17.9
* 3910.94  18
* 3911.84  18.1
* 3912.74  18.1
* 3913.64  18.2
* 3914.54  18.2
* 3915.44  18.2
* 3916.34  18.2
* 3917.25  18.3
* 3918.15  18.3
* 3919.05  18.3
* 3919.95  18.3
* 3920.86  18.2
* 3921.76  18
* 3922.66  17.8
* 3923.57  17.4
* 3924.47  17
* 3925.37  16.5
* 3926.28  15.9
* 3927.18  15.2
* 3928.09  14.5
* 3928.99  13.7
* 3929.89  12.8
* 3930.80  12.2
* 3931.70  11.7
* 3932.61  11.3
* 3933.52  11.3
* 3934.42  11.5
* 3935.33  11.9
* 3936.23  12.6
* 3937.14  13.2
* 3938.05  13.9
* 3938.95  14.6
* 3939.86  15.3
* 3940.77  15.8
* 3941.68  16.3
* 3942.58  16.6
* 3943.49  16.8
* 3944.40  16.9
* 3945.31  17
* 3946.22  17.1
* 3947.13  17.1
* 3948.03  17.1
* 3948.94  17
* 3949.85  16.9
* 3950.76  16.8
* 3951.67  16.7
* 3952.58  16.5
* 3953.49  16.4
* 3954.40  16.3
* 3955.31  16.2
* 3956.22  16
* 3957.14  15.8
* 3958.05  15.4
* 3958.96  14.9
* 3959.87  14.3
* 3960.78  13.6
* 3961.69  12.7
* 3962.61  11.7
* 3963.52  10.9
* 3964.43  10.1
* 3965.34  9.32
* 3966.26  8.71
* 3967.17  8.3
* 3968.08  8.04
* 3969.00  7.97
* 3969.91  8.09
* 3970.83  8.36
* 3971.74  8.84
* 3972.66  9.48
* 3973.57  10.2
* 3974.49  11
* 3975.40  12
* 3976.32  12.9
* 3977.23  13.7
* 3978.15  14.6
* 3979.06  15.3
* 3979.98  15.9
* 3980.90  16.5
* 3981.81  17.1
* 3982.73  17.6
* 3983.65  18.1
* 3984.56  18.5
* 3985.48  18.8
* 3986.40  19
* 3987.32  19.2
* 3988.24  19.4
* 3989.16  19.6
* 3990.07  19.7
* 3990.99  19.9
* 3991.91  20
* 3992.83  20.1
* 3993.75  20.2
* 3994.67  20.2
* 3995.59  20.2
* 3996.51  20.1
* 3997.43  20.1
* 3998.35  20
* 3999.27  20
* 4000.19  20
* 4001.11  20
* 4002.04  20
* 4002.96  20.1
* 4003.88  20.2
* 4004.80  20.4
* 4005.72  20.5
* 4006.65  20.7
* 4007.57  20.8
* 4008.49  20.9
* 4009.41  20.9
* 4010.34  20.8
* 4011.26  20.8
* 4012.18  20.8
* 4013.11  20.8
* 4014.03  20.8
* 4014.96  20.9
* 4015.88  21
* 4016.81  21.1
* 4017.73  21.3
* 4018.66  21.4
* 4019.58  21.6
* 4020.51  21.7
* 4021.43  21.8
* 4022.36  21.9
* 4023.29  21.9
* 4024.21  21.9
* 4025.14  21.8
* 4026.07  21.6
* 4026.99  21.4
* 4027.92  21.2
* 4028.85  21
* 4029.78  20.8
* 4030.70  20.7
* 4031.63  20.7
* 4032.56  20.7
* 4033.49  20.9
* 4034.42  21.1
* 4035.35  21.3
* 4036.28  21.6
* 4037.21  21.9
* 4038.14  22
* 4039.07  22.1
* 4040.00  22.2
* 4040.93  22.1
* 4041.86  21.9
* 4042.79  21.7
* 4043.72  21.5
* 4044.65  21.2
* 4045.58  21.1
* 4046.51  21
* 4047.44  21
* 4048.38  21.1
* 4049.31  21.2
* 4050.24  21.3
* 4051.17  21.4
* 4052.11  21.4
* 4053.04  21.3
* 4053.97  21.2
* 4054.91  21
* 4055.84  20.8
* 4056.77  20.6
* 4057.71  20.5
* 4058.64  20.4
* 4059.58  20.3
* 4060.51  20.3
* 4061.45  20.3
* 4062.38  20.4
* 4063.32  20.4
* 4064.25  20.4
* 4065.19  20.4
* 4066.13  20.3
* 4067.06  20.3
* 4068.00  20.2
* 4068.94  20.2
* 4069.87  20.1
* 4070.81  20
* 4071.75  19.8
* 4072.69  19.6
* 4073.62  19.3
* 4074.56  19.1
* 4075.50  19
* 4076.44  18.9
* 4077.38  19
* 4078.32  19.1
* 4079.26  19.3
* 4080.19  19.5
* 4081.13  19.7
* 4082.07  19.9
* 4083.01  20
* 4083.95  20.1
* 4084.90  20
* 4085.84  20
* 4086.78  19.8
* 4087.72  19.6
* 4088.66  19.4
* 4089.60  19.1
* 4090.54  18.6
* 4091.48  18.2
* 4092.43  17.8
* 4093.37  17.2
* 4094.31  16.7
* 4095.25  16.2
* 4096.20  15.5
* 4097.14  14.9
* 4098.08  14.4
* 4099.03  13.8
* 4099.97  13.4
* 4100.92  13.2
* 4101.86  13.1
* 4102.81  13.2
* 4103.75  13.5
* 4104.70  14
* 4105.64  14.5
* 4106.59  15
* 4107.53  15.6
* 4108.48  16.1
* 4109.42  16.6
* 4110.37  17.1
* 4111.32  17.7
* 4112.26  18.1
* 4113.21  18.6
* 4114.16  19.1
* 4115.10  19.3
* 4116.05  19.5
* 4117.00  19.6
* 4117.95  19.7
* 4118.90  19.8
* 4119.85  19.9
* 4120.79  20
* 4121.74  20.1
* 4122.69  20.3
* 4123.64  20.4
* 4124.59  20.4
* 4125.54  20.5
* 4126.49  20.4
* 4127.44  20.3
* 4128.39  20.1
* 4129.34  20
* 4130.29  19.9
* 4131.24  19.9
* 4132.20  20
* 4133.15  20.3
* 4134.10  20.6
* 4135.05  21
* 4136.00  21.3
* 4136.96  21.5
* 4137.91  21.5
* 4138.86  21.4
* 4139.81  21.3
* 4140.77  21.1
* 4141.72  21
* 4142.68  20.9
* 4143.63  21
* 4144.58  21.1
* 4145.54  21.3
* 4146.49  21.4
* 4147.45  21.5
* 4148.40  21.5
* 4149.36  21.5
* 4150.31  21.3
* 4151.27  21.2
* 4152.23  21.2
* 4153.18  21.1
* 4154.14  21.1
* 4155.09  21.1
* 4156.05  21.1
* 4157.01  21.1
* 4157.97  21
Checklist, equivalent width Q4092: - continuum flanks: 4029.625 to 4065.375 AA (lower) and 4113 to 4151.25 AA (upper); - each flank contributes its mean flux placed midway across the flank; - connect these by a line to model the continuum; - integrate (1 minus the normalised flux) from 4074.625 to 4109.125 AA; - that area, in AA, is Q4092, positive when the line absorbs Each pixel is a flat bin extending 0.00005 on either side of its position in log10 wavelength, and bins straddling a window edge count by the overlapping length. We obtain 6.04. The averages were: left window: 21.1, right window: 20.5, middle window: 17.2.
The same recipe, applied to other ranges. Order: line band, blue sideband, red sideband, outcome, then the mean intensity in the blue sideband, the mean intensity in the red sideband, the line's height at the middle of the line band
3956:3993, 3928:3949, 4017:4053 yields 6.5 AA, 14.5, 21.4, 17.1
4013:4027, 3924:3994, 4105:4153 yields -4.2 AA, 14.7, 19.9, 16.5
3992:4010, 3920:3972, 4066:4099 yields -4.8 AA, 14.1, 18.8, 16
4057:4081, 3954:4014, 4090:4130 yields -3.9 AA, 16.4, 17.5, 17.1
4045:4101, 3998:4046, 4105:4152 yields 3.2 AA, 21.1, 19.8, 20.5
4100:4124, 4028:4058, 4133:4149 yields 4.4 AA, 21.3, 21.2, 21.2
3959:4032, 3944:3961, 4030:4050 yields 5.0 AA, 16.2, 21.4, 18.8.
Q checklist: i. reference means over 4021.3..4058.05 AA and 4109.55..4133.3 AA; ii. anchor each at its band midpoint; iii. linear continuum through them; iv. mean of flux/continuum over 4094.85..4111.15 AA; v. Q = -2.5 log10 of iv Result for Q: 0.33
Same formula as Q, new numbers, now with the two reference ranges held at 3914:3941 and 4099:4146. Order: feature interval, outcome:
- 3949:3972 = 0.23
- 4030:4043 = -0.24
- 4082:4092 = -0.08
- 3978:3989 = -0.08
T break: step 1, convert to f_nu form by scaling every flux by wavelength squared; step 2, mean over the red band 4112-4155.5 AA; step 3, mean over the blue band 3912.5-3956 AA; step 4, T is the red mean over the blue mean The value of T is 1.4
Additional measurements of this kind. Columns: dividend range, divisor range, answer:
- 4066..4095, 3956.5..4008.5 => 1.27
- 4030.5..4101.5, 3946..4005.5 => 1.30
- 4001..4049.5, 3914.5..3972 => 1.52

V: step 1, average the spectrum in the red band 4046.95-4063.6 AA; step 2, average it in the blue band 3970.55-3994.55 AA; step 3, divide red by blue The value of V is 1.29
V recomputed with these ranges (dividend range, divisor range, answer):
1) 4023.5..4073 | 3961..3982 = 1.85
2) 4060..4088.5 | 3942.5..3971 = 1.42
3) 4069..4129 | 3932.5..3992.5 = 1.24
